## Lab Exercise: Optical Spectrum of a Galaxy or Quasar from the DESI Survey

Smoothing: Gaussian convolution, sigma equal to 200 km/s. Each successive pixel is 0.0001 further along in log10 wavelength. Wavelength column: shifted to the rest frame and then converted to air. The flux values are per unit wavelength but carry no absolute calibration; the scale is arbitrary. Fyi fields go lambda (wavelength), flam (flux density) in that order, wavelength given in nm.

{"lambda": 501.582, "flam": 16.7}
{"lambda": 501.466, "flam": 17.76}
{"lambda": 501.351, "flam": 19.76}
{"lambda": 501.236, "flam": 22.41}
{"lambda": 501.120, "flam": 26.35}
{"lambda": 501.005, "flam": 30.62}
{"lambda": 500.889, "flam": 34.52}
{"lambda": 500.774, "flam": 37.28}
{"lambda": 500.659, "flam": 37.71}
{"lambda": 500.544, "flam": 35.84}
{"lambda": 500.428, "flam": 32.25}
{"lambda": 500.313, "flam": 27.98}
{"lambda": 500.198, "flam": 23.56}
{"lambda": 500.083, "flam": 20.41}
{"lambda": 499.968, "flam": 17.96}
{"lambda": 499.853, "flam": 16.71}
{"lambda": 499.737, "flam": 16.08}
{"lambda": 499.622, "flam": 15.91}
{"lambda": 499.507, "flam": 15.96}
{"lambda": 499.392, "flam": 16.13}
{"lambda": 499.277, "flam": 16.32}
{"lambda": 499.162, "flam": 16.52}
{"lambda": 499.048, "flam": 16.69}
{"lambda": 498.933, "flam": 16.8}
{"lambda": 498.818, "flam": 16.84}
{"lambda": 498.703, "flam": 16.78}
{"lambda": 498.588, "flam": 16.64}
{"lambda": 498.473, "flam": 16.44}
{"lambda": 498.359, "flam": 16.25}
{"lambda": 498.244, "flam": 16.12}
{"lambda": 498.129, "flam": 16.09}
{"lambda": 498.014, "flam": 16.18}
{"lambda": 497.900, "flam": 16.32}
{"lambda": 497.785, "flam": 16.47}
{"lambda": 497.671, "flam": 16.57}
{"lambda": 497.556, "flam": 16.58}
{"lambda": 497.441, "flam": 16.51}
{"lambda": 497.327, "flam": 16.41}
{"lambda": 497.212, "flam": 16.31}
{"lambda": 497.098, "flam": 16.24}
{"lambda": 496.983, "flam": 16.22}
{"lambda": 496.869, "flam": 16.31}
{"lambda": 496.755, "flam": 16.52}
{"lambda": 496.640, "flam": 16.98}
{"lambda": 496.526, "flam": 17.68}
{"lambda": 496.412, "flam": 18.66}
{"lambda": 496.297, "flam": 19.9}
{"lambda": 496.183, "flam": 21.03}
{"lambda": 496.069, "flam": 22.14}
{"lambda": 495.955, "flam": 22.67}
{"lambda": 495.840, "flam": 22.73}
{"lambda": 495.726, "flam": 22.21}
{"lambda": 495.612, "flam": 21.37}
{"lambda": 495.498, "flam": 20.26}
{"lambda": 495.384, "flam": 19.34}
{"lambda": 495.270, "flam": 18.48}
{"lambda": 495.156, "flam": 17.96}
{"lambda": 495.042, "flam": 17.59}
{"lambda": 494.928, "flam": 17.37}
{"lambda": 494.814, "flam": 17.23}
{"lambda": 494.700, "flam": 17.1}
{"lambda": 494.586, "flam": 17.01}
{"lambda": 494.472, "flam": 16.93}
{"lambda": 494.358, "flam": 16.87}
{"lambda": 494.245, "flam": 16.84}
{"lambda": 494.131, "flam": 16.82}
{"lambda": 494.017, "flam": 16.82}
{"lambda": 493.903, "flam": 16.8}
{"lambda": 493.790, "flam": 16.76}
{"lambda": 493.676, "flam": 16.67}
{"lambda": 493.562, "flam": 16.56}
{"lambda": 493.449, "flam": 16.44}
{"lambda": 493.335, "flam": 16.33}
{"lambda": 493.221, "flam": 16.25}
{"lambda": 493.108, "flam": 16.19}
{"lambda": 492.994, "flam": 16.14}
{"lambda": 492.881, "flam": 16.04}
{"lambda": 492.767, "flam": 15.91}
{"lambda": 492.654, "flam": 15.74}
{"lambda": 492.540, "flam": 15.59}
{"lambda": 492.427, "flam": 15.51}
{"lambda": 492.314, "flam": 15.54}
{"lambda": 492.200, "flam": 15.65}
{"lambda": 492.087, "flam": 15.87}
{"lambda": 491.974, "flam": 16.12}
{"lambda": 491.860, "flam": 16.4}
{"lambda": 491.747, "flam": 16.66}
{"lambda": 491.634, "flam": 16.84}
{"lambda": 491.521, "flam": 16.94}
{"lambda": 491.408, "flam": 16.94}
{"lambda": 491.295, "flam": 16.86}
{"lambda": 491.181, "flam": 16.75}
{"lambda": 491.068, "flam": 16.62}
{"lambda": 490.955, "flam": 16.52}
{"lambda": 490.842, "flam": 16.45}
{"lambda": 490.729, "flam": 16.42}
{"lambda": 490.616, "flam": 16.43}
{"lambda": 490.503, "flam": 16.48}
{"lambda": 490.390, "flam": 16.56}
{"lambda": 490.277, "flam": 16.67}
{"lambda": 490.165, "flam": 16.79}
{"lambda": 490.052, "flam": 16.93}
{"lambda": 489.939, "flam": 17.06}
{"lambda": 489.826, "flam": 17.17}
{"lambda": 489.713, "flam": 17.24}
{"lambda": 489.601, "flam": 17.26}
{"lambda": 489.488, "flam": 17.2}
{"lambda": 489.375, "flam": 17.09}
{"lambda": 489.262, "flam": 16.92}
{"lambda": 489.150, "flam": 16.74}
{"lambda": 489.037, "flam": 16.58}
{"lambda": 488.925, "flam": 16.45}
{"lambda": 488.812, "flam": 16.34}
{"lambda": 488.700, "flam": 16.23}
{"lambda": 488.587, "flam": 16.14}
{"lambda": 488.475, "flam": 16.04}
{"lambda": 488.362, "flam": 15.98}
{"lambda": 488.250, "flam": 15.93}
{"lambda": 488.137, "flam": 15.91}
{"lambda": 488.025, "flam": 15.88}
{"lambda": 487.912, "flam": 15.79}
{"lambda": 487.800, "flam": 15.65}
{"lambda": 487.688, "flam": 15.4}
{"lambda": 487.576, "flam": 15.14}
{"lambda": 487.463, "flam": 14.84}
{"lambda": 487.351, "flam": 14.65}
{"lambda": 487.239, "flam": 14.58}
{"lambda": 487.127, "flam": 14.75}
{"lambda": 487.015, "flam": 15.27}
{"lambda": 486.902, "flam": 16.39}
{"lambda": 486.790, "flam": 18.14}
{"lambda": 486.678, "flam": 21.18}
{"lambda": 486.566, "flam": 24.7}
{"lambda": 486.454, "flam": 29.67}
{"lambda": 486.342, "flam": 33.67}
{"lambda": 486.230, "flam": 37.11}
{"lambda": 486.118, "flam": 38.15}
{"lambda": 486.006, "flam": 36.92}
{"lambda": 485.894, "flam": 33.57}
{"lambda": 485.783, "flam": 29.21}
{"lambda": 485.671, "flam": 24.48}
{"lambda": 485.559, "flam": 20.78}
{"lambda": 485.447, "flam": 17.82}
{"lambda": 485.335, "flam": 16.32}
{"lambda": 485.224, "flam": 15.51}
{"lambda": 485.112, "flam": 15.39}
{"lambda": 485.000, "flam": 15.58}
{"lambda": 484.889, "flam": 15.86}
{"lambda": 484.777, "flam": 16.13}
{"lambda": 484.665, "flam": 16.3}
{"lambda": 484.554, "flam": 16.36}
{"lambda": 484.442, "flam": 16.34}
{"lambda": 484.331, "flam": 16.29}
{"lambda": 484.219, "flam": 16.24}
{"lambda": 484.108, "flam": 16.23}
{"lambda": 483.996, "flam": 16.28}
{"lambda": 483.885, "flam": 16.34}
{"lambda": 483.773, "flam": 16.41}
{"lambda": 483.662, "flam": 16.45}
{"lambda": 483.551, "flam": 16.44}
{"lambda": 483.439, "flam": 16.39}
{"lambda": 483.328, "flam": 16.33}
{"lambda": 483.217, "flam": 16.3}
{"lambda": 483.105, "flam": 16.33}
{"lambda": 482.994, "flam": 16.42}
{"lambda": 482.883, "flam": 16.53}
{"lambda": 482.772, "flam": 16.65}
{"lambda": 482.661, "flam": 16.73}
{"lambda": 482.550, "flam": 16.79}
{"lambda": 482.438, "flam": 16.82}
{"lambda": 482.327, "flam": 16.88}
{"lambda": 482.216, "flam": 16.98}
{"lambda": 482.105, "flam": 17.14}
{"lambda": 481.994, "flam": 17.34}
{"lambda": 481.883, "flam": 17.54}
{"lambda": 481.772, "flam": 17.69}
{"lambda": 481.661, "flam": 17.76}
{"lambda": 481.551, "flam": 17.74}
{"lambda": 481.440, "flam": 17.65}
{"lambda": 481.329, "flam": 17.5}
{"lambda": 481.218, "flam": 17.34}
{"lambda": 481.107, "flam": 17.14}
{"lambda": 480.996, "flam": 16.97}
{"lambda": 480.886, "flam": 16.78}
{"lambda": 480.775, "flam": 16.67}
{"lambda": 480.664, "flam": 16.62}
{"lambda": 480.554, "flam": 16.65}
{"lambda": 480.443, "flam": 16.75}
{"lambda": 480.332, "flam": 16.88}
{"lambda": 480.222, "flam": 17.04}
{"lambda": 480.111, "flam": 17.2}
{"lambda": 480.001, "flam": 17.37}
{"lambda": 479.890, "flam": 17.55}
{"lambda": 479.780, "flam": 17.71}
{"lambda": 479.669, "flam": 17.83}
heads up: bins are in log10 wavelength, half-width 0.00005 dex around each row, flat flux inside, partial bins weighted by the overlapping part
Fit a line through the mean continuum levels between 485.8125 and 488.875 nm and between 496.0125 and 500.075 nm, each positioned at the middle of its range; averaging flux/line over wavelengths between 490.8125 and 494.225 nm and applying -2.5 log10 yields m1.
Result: 0.15 mag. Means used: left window 20.6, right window 17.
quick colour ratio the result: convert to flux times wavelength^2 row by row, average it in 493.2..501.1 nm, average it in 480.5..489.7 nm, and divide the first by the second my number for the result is 1.1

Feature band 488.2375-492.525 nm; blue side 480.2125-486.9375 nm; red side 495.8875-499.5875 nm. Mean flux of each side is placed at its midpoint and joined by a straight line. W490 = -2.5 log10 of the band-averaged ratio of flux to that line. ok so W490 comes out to 0.10 mag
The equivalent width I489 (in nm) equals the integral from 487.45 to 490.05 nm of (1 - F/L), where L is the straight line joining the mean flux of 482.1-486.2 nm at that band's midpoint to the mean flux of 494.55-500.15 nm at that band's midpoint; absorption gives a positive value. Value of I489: 0.29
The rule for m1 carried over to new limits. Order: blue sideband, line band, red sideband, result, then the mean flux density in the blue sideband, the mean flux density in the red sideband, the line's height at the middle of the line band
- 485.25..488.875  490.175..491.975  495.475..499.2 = 0.17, 20.6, 17.8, 19.5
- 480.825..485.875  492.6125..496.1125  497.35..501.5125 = 0.10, 17.3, 20.7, 19.6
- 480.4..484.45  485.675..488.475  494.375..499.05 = -0.25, 16.8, 17.8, 17.1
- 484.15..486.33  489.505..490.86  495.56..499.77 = 0.20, 22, 17.5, 20.2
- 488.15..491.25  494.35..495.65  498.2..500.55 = -0.01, 16.6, 18.9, 17.9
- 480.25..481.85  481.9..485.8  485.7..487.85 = 0.18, 17.2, 23.1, 20.1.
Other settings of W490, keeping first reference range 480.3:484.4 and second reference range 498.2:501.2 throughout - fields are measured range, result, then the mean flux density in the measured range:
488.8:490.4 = 0.13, 16.9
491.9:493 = 0.25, 15.8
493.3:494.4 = 0.21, 16.7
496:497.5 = 0.18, 17.8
